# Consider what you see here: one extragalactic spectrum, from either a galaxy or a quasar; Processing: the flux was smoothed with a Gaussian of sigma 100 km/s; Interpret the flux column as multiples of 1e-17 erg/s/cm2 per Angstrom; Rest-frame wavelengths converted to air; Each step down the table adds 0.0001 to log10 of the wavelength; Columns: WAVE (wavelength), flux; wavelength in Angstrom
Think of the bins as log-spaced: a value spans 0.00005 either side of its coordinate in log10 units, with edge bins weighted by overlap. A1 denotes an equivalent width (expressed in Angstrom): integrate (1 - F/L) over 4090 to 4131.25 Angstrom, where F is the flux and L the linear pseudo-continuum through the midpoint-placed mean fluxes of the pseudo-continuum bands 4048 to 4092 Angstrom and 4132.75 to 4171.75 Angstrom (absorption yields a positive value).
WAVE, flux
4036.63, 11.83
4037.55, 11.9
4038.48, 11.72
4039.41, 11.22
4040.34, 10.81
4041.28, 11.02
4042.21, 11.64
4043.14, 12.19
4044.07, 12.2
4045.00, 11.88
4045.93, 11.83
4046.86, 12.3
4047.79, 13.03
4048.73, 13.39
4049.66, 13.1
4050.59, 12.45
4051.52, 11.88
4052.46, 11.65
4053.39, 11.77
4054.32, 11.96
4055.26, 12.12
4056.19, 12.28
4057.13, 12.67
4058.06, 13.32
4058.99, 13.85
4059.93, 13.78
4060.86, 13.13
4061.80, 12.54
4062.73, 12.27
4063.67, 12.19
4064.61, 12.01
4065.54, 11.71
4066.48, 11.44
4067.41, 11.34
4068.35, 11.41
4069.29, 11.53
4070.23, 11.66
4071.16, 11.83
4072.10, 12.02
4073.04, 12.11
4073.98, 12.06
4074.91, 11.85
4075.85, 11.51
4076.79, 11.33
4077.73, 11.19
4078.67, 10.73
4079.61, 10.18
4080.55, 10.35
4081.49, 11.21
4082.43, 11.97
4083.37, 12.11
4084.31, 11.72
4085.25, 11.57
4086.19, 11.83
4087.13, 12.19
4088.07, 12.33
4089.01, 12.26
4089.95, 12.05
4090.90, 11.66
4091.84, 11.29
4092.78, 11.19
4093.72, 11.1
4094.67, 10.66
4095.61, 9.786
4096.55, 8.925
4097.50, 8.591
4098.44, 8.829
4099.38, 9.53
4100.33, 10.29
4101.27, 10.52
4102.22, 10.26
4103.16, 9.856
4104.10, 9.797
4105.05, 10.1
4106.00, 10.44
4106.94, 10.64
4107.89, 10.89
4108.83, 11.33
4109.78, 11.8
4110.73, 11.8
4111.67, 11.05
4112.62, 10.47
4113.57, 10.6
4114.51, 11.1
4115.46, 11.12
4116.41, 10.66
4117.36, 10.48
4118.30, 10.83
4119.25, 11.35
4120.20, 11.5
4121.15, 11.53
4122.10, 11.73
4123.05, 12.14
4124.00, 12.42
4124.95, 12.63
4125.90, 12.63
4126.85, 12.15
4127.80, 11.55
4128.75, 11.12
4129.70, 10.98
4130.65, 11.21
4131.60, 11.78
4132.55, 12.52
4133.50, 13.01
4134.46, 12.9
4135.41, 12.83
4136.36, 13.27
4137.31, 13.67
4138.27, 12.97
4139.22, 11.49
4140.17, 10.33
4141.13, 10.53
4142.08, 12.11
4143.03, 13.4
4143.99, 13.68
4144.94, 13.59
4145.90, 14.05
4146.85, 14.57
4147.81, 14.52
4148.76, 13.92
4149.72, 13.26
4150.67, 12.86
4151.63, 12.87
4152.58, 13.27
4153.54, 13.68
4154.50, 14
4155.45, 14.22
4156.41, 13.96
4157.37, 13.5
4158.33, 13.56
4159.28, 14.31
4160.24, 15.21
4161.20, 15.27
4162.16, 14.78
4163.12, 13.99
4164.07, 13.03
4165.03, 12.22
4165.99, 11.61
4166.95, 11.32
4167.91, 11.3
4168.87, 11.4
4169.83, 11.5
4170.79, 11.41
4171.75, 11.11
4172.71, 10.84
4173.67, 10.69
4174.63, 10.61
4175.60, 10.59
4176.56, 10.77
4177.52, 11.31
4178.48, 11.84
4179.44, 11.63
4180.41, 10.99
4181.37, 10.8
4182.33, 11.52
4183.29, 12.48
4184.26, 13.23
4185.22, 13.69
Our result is 5.3 Angstrom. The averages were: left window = 12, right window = 13.1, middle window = 10.9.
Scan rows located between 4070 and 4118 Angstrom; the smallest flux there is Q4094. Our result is 8.591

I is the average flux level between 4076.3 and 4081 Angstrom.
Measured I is 10.7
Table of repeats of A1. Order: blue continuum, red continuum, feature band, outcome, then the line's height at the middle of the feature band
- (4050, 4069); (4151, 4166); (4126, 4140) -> 1.2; 13.4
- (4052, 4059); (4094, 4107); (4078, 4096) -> -1.3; 10.6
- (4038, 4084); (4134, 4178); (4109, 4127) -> 1.4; 12.4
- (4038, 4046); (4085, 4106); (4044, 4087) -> -3.2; 11.2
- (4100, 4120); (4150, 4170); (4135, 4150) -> -0.8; 12.4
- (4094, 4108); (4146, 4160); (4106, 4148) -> -0.3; 11.9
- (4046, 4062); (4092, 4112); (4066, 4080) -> 0.3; 11.7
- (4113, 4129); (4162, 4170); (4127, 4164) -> -3.6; 11.9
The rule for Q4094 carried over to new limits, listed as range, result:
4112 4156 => 10.33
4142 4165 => 12.11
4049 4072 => 11.34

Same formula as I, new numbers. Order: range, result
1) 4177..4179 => 11.6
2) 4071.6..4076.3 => 11.9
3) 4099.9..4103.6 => 10.2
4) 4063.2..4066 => 12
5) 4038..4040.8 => 11.3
